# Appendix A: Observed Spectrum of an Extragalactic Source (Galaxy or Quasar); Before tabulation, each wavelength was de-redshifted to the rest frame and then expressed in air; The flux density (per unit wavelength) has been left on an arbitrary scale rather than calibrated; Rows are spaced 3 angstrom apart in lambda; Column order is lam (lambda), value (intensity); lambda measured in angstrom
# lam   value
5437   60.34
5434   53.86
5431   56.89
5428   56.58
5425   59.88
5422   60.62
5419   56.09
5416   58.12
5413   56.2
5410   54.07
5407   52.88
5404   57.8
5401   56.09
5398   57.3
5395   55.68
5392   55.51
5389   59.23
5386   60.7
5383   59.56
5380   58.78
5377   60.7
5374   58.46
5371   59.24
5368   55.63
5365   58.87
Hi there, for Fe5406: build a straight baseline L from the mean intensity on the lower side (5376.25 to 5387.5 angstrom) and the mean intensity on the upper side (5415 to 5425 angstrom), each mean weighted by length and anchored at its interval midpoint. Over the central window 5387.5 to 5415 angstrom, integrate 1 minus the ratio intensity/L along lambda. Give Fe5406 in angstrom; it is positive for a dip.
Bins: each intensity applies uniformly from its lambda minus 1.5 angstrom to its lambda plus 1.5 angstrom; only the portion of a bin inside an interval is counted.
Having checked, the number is 1.4 angstrom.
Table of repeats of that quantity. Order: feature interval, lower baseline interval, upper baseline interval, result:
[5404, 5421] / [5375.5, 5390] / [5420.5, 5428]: 1.08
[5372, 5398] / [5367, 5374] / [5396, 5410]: -0.74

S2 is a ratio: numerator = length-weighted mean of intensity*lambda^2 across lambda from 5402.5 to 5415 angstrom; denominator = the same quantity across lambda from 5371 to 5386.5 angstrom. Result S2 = 0.94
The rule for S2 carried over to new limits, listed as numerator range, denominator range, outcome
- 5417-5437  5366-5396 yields 1.00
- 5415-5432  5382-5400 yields 1.01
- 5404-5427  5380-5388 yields 0.96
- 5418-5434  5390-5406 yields 1.03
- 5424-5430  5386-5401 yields 1.03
